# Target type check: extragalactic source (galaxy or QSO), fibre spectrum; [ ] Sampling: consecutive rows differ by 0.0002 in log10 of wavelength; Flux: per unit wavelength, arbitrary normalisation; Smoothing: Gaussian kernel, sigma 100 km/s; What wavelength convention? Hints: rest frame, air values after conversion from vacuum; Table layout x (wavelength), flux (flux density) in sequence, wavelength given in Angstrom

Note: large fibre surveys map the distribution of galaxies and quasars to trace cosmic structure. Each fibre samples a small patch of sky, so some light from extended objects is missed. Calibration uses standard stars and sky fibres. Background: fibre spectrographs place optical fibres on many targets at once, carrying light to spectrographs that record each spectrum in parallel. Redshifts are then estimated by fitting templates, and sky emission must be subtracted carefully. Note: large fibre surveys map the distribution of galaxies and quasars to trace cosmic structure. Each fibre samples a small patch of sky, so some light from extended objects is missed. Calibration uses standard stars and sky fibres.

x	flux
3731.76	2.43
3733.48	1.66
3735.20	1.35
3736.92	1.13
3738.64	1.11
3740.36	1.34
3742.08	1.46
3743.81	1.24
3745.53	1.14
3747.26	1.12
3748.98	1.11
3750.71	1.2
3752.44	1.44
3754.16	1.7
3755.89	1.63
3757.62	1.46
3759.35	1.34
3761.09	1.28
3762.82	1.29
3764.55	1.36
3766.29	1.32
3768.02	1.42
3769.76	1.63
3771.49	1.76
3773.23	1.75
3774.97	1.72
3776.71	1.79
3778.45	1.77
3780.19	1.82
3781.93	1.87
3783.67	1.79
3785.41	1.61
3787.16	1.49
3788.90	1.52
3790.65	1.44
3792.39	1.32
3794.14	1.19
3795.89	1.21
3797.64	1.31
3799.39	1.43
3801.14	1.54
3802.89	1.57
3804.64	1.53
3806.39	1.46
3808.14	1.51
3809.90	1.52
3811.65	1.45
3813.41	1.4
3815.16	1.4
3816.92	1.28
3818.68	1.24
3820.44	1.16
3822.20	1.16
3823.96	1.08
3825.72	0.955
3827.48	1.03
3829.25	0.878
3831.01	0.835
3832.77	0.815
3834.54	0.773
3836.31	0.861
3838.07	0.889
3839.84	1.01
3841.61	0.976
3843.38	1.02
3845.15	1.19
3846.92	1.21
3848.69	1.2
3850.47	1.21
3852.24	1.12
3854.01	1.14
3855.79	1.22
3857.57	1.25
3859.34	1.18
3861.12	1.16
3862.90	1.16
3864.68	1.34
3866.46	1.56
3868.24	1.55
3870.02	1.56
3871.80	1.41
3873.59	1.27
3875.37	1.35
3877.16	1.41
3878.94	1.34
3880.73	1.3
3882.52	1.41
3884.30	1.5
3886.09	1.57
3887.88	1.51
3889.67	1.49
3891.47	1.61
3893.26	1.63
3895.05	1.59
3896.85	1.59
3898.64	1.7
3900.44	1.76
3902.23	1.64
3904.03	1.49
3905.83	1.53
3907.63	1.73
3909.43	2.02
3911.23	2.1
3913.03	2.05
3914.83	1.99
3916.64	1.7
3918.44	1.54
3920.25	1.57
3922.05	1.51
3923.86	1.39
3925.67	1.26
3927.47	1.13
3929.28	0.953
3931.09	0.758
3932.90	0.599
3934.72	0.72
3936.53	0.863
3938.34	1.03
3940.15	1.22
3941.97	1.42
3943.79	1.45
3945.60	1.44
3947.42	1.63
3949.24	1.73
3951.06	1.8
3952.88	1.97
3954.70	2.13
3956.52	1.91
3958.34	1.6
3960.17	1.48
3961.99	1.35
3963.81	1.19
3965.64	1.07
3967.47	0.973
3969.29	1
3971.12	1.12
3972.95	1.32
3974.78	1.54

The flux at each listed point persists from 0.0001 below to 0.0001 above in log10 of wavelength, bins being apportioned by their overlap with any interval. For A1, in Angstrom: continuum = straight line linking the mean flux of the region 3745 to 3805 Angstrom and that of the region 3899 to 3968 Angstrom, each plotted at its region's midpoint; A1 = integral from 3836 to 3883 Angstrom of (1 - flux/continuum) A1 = 7.6 Angstrom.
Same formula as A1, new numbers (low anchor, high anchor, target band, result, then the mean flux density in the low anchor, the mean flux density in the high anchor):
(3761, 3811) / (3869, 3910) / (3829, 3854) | 8.6 Angstrom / 1.53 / 1.54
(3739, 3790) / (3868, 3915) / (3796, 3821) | 1.9 Angstrom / 1.49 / 1.59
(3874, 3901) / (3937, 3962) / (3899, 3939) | 2.9 Angstrom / 1.51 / 1.58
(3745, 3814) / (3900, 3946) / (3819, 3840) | 7.2 Angstrom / 1.48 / 1.41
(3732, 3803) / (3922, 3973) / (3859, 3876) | 0.2 Angstrom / 1.46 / 1.31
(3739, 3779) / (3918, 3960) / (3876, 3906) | -3.0 Angstrom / 1.44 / 1.38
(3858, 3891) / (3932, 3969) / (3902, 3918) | -4.9 Angstrom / 1.39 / 1.37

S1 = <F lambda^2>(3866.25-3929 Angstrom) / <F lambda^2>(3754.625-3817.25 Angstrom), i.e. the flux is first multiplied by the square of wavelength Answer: 1.1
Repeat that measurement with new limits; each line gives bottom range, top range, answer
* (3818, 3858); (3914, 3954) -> 1.35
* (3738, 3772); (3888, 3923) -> 1.34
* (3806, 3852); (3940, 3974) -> 1.39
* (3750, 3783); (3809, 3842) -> 0.72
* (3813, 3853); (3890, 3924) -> 1.65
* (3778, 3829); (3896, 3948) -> 1.09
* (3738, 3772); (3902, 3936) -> 1.15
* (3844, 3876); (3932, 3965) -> 1.16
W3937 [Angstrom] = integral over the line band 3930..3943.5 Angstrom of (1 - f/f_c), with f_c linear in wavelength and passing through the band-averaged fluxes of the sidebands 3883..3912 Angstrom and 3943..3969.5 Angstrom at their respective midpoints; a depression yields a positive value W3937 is 5.2 Angstrom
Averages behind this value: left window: 1.65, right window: 1.53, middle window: 0.967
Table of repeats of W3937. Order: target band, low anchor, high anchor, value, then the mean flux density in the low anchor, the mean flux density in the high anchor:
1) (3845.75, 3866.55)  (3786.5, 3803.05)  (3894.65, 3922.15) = 4.7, 1.39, 1.73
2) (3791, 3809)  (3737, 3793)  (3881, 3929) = 1.2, 1.47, 1.6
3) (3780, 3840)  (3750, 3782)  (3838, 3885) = 5.6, 1.55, 1.26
